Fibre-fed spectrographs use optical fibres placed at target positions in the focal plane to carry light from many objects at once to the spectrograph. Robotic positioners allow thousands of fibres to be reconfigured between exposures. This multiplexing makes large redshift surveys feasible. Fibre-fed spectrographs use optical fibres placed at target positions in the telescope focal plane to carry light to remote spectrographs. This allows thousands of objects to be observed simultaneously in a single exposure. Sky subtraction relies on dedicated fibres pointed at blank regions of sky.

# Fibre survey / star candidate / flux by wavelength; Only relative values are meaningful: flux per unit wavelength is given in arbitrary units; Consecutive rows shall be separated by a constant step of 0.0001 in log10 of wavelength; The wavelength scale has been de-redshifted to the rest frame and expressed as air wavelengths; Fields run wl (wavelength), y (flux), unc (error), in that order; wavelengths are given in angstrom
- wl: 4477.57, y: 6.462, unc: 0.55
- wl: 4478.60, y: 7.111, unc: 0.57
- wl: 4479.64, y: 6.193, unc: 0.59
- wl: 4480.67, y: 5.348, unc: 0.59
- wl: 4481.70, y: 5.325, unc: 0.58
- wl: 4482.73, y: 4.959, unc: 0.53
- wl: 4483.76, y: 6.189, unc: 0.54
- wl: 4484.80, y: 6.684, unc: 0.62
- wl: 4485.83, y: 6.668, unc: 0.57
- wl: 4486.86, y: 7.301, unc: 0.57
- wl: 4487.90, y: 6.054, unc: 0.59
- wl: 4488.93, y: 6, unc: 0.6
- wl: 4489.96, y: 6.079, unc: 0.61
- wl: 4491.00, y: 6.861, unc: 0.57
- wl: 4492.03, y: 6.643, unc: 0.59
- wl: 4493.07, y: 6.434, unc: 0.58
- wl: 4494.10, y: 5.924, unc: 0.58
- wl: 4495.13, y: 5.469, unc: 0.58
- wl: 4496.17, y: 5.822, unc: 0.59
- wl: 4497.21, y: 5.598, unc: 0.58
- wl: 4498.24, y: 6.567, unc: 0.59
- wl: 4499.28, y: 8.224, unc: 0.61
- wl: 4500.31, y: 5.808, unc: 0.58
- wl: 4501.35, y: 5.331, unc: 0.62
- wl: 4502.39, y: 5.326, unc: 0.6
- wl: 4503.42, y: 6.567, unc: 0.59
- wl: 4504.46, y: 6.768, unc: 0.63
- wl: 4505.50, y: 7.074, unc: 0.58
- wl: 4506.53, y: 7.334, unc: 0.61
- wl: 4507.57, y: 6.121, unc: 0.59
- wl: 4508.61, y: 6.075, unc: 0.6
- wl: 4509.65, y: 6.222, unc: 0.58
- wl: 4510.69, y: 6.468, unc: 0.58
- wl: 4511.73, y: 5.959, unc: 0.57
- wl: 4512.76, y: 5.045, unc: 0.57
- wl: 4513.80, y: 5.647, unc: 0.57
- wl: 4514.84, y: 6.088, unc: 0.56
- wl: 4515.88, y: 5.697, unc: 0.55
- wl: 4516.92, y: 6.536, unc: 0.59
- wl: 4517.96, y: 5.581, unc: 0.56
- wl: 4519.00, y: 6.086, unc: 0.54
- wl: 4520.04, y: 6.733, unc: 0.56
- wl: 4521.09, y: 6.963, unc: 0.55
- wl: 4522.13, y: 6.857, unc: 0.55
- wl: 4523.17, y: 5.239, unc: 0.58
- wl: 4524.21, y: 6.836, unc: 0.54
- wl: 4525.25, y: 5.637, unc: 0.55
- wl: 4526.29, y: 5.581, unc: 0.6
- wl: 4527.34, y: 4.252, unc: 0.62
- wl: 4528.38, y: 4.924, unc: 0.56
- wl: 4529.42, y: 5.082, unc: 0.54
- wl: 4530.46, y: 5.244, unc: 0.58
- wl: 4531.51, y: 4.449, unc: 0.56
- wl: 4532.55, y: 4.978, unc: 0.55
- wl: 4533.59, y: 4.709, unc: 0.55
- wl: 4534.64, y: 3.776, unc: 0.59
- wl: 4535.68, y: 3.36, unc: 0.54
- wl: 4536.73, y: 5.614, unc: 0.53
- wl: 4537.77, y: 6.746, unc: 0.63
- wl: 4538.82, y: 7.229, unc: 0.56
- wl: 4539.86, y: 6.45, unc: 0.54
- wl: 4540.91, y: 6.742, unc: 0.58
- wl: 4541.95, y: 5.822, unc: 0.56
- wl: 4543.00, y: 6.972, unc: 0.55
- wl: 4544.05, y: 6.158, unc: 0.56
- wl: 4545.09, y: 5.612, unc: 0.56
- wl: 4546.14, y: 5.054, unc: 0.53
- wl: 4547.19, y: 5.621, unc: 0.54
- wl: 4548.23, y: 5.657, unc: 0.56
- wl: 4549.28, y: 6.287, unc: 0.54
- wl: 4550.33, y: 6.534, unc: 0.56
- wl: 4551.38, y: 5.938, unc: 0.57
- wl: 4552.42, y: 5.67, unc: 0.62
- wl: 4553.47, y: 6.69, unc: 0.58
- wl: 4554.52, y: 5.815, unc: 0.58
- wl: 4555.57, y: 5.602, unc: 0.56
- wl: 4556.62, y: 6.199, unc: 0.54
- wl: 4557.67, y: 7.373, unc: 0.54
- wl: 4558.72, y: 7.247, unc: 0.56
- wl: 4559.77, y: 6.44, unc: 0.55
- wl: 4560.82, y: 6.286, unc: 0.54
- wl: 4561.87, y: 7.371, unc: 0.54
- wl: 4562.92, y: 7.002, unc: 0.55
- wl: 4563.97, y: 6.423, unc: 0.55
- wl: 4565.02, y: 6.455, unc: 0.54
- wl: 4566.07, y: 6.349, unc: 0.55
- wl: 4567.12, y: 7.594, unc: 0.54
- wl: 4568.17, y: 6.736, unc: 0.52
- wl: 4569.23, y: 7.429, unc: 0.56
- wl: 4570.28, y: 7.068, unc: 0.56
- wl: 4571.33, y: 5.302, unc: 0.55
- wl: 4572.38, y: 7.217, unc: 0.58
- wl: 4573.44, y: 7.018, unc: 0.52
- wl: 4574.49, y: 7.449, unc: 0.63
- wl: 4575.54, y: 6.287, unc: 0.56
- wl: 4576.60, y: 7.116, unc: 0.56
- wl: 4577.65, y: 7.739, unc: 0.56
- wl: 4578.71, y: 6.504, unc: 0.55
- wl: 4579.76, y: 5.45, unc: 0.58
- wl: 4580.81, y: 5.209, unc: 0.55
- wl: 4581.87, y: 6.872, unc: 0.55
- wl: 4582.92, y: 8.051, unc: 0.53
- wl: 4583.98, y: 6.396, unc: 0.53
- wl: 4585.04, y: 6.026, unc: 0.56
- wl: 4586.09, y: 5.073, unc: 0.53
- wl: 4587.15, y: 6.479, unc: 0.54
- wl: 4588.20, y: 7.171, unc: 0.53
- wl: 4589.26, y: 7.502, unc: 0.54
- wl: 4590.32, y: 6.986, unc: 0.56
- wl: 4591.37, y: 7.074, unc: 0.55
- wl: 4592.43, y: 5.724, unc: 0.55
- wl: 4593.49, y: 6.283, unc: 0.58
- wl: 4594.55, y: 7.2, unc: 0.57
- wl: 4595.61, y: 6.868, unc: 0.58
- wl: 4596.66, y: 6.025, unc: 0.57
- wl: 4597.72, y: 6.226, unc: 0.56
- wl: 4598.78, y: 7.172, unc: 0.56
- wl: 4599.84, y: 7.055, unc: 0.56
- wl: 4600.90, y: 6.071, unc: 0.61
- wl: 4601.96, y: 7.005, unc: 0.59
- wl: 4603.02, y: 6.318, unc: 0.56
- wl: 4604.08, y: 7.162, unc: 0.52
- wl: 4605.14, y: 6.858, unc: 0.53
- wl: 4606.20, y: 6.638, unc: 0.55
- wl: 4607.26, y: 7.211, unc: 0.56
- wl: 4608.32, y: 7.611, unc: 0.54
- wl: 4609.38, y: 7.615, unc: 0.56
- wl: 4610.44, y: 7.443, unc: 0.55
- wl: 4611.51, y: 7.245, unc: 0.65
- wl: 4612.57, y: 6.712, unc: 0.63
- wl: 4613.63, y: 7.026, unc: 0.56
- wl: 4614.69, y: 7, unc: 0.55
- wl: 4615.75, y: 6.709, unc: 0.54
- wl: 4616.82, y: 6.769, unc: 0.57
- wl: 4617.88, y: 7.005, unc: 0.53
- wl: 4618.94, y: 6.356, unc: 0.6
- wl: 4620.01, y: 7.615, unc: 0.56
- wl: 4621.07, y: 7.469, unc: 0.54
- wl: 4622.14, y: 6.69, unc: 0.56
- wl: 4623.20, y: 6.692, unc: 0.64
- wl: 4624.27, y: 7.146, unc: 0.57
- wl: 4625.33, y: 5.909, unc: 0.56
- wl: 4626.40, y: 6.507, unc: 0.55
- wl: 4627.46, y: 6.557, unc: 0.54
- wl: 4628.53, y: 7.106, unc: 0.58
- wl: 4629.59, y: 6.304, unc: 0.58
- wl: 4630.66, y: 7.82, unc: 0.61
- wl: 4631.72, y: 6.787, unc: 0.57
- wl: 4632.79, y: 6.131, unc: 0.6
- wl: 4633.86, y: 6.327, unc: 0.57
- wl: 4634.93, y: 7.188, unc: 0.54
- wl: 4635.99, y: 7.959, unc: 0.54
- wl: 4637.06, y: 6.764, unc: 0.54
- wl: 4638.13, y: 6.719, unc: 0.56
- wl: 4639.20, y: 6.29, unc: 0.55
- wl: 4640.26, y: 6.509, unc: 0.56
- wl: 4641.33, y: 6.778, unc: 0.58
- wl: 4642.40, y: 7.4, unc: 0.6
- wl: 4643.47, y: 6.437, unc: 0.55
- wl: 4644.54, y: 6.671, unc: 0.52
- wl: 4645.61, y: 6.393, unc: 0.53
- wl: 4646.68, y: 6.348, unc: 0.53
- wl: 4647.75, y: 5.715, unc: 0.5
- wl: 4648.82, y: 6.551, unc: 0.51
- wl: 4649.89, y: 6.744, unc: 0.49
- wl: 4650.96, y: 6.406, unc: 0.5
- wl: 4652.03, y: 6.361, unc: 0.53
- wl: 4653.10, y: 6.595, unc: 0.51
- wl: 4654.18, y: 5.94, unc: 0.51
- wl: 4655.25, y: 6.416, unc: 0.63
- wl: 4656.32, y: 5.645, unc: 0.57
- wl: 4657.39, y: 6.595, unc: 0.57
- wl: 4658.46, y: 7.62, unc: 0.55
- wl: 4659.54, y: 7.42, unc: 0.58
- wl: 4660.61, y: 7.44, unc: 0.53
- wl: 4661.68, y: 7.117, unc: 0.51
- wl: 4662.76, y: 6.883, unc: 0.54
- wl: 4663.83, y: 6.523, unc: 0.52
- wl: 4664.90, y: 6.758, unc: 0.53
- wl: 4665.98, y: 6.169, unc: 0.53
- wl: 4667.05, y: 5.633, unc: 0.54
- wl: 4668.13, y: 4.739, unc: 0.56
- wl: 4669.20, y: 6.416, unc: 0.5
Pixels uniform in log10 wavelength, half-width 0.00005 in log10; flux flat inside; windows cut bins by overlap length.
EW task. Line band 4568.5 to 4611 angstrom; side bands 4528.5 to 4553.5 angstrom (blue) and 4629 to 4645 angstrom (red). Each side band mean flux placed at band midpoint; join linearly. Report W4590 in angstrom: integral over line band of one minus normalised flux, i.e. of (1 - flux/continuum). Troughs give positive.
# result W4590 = -3.5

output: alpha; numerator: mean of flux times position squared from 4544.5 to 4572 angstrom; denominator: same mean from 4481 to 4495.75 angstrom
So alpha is 1.1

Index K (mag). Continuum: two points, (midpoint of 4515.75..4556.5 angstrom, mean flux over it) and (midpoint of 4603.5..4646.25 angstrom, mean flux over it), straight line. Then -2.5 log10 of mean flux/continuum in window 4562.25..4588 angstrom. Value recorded -0.07 mag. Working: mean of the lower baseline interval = 5.77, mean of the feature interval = 6.65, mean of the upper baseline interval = 6.89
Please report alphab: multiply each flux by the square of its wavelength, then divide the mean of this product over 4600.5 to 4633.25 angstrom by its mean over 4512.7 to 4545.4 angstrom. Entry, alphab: 1.25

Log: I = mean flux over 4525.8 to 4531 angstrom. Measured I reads 5.01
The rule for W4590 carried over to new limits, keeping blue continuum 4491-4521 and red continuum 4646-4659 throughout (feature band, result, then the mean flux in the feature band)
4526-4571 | 1.83 angstrom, 6.01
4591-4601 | -0.40 angstrom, 6.58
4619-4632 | -1.00 angstrom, 6.87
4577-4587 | -0.11 angstrom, 6.38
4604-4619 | -1.62 angstrom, 7.04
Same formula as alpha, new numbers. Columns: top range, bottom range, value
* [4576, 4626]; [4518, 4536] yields 1.31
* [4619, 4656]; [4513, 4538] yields 1.27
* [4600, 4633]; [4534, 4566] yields 1.16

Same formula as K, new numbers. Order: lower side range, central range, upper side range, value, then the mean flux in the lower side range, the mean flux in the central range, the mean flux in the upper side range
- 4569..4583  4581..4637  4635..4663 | -0.02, 6.71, 6.82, 6.69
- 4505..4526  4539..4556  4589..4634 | 0.06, 6.2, 6.07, 6.84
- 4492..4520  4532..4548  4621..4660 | 0.12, 6.17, 5.66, 6.66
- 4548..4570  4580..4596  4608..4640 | 0.02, 6.55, 6.57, 6.91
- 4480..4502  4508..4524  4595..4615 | 0.04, 6.15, 6.09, 6.91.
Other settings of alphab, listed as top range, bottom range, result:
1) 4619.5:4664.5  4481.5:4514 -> 1.15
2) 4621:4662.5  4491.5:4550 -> 1.19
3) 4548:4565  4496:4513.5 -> 1.05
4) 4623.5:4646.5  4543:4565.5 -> 1.11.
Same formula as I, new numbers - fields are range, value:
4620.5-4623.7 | 6.97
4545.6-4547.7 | 5.32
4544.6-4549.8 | 5.64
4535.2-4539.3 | 5.74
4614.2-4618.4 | 6.87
